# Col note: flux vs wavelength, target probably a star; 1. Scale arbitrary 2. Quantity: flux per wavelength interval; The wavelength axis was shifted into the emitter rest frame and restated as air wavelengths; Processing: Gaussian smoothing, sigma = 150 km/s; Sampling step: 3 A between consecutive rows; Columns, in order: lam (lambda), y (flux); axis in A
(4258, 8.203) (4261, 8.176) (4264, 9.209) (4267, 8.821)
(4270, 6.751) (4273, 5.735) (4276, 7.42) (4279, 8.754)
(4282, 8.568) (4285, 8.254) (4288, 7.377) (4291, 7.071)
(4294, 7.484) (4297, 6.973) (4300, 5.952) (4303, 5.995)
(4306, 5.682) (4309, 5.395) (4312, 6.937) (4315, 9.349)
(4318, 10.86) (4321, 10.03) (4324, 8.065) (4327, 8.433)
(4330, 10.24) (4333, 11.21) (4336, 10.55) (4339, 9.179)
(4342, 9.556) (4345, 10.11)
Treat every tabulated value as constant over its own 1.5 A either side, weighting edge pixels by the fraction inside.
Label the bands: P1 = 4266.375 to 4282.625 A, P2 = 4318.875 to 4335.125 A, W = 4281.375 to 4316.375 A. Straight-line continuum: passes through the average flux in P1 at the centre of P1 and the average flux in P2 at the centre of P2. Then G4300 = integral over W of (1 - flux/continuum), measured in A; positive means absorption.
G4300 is 6.0 A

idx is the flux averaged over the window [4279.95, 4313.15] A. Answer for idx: 6.91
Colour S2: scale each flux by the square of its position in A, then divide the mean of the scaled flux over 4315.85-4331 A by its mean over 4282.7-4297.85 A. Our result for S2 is 1.3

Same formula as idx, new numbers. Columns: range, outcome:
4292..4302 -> 6.78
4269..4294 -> 7.51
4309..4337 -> 9.28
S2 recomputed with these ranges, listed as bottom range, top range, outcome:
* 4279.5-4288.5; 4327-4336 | 1.28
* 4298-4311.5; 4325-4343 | 1.69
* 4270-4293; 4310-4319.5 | 1.19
